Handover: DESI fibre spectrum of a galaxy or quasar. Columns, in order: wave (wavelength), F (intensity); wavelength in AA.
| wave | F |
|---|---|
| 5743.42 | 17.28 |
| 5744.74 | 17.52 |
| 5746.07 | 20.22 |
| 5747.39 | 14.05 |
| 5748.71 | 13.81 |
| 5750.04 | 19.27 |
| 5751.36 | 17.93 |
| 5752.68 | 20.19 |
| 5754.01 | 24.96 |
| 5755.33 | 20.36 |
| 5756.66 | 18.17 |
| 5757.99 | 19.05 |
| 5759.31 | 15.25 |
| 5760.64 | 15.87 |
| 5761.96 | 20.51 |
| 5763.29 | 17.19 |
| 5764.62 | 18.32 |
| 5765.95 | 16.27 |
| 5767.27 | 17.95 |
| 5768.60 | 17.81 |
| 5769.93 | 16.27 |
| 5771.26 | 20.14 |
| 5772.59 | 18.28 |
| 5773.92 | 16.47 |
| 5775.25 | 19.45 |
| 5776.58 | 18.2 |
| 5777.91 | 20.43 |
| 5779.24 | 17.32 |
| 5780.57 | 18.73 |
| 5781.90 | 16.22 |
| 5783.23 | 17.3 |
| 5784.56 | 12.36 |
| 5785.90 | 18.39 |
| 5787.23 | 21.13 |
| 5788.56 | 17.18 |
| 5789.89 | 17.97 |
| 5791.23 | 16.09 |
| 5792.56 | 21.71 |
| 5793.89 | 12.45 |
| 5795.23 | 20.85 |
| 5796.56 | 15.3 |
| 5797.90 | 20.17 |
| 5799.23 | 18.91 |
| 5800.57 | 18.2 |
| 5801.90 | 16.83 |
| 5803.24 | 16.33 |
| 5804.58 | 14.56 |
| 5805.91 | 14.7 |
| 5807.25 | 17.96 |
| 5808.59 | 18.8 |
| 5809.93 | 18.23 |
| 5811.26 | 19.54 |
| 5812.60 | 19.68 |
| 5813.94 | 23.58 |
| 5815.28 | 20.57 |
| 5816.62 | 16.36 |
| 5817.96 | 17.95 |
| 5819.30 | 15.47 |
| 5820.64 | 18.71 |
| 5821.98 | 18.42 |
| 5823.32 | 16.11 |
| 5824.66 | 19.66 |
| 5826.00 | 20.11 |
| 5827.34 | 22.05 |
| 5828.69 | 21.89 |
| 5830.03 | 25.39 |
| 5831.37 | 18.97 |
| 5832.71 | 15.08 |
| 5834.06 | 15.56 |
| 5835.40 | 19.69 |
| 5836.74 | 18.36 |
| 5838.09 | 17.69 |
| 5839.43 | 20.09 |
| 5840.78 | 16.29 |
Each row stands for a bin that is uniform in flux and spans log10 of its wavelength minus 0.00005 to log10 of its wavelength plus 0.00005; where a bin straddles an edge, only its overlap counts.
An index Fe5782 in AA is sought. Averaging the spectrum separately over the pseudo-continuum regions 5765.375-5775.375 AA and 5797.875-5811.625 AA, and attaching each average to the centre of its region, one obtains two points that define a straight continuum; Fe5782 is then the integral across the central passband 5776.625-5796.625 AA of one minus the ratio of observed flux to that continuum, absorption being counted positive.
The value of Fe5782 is 0.0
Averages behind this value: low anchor 17.8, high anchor 17.5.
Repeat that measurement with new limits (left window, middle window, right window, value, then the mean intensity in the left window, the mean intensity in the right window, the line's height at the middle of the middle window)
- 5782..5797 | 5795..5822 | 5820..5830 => 0.89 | 17.3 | 19.9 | 18.7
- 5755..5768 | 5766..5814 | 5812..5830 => 2.01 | 17.8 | 19.5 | 18.6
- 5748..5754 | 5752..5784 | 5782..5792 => -0.76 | 18.5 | 17.2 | 17.9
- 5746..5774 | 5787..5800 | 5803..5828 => 0.14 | 18.1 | 18.4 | 18.3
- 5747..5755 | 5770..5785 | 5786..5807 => 0.21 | 18.6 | 17.5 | 18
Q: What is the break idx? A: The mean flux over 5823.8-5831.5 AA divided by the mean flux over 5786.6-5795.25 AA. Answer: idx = 1.19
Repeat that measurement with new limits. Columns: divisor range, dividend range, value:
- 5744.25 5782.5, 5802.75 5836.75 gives 1.03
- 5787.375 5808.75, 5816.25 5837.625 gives 1.08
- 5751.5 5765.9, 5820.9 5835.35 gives 1.03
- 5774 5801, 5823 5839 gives 1.08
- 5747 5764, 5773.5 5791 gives 0.97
